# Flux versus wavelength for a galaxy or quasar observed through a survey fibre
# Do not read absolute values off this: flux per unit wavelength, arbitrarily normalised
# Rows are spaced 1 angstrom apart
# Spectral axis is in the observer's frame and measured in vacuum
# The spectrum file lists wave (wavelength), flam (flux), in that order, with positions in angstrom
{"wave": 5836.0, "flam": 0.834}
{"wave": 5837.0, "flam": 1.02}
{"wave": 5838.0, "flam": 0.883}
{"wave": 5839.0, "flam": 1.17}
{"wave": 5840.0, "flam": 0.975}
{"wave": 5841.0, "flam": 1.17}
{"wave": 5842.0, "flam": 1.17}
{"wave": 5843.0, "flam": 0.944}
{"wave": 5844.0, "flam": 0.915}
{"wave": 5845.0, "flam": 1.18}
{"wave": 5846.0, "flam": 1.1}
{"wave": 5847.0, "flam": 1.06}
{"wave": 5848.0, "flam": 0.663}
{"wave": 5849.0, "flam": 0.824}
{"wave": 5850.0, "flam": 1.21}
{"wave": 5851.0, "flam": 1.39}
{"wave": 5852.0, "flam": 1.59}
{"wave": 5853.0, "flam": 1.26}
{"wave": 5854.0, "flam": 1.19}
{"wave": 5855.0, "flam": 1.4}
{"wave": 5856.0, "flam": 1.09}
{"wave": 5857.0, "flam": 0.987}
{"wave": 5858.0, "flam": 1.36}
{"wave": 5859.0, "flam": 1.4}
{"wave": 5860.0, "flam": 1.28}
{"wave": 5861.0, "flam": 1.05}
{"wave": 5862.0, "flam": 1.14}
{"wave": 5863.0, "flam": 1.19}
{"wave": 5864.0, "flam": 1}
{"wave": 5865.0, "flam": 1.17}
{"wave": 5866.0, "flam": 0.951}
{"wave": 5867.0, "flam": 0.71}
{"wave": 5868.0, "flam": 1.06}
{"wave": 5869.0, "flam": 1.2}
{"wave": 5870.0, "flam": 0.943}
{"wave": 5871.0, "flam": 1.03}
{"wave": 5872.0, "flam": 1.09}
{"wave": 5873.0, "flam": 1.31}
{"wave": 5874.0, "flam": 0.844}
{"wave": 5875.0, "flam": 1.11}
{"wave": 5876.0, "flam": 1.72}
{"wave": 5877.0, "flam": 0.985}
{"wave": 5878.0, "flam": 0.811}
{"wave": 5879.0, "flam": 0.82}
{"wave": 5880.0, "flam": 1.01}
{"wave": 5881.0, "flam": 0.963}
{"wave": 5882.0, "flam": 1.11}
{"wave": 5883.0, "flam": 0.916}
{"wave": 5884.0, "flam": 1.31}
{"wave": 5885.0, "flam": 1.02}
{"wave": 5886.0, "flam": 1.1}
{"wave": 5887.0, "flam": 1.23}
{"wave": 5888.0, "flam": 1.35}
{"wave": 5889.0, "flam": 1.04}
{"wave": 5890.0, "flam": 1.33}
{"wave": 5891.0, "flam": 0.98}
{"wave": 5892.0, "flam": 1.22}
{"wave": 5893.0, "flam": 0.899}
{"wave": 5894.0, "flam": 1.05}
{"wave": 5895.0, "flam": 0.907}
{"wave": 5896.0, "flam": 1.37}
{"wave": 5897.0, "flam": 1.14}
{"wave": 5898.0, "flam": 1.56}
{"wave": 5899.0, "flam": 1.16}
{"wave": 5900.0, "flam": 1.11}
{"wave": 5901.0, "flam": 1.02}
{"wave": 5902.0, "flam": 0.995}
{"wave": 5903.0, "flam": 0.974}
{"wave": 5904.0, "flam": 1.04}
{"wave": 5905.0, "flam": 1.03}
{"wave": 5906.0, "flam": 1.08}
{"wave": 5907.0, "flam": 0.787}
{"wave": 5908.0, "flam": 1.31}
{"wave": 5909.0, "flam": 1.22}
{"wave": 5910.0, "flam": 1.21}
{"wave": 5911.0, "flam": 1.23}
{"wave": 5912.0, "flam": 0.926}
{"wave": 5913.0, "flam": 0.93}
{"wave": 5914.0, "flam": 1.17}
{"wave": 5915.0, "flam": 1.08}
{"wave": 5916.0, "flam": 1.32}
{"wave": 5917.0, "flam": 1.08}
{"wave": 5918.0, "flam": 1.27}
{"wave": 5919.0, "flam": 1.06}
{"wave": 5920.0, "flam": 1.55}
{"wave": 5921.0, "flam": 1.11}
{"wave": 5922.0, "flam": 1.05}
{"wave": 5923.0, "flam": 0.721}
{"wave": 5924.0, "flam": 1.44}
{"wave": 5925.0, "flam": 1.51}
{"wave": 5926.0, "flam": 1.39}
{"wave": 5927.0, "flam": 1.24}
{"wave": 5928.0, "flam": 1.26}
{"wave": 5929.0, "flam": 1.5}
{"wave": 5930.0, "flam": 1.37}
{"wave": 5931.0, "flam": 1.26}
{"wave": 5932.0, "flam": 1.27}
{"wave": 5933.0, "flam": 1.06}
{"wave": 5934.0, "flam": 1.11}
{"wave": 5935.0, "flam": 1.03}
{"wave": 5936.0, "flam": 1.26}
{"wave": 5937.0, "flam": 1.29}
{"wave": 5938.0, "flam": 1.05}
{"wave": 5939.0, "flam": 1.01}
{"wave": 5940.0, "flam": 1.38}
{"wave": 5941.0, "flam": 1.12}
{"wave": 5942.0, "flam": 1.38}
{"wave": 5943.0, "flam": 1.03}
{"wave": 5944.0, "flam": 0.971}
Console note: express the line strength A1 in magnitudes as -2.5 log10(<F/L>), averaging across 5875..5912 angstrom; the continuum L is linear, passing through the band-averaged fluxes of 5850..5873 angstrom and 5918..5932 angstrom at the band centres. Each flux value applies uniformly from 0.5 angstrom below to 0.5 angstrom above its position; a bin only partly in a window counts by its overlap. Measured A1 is 0.099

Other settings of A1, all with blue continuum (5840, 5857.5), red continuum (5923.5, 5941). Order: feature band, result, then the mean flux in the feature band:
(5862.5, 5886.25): 0.10 mag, 1.06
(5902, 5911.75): 0.12 mag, 1.09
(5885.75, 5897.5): 0.05 mag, 1.14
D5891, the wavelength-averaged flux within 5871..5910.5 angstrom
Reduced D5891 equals 1.1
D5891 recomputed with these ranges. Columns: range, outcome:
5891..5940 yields 1.16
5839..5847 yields 1.07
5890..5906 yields 1.1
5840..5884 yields 1.1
